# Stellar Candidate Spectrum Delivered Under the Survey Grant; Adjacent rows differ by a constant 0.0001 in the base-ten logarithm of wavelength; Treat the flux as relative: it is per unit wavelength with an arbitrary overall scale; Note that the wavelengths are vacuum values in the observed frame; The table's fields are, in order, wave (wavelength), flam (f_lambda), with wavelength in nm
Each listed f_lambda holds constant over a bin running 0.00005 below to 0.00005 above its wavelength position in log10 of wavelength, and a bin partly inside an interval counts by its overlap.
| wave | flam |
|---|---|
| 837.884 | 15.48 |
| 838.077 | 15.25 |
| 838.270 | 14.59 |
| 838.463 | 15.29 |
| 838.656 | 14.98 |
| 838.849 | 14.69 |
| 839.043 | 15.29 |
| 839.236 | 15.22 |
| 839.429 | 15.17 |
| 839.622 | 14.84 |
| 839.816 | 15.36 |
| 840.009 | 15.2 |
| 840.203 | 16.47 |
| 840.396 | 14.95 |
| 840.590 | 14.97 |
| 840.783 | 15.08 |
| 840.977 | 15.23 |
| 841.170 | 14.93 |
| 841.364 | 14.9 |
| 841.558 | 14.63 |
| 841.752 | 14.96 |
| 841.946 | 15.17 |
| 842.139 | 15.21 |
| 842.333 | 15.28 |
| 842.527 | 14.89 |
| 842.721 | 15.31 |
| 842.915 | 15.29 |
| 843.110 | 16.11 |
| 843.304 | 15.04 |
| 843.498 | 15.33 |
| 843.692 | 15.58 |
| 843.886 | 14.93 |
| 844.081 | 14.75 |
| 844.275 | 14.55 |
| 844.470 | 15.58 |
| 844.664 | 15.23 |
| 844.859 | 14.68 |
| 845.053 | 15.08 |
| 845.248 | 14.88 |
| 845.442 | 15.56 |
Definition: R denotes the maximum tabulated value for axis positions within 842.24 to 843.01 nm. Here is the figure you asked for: 15.31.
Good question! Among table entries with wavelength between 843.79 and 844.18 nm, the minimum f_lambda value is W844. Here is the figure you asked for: 14.75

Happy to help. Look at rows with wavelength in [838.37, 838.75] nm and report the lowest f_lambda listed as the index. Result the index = 14.98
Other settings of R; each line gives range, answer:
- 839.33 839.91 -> 15.36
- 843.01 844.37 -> 16.11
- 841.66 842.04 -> 15.17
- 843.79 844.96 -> 15.58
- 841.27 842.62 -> 15.28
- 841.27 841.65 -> 14.9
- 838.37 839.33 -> 15.29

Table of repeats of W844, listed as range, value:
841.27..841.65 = 14.63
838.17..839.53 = 14.59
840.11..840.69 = 14.95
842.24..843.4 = 14.89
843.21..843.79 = 15.04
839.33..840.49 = 14.84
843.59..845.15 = 14.55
